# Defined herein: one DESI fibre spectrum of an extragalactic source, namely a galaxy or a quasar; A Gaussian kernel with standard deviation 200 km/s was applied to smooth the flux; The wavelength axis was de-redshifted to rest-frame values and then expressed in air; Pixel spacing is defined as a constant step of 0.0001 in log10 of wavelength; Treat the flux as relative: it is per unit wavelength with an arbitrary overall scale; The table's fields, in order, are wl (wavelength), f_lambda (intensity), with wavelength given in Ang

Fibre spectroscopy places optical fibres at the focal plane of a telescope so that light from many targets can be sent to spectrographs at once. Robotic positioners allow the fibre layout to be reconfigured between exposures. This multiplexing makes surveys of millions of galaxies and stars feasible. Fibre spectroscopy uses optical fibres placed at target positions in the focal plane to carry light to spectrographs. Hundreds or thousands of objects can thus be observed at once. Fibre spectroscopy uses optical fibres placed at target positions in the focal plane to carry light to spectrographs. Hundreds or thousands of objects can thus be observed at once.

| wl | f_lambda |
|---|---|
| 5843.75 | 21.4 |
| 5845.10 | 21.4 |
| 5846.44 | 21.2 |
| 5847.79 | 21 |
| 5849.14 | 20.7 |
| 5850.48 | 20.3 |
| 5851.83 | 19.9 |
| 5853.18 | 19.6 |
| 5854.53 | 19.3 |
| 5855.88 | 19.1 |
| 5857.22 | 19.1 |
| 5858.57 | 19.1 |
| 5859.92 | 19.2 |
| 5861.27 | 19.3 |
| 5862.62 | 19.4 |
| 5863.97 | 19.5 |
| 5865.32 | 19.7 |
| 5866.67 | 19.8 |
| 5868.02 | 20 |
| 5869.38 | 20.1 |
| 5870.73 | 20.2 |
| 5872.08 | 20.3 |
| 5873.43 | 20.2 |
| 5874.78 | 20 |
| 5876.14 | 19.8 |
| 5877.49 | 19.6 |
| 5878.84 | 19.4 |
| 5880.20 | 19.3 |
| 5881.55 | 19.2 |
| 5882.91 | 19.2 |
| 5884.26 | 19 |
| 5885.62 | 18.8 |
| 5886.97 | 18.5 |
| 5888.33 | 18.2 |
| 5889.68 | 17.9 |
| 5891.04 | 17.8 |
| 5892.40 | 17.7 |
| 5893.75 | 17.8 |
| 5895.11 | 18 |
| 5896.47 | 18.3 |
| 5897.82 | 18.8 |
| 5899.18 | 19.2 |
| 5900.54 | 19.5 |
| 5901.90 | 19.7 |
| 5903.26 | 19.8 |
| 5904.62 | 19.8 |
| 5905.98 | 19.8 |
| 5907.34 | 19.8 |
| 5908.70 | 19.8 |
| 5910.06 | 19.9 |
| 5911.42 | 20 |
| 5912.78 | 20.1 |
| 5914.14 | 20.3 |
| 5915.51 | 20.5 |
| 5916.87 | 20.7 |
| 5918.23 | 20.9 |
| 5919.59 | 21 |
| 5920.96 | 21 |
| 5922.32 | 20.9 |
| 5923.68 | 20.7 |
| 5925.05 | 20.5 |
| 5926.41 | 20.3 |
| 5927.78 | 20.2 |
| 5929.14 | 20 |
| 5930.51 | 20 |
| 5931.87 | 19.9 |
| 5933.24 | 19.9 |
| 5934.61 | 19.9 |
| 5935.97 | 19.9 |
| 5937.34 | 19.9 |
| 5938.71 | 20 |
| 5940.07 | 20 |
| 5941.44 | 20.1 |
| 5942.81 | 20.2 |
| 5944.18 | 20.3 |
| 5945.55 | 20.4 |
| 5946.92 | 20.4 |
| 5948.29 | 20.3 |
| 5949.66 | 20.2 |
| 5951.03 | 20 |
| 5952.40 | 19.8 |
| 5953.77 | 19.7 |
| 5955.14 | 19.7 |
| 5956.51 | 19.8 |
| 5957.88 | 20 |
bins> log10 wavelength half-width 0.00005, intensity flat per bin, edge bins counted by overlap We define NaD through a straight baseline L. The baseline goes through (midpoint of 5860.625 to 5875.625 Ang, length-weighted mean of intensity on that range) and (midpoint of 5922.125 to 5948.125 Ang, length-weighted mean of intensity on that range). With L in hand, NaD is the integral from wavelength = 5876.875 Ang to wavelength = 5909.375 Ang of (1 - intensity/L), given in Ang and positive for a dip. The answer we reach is 1.7 Ang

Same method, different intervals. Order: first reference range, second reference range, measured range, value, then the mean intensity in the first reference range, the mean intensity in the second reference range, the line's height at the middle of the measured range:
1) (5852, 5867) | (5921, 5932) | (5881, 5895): 1.0 Ang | 19.4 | 20.4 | 19.8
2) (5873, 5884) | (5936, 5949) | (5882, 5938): 0.7 Ang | 19.5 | 20.2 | 19.8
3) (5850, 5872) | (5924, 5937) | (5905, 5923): -0.4 Ang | 19.6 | 20.1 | 20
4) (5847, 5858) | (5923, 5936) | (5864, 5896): 1.3 Ang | 19.9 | 20.1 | 20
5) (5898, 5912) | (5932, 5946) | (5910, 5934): -0.6 Ang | 19.7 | 20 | 19.9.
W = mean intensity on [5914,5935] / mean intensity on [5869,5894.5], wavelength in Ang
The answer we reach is 1.07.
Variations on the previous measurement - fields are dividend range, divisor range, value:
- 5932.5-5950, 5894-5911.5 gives 1.04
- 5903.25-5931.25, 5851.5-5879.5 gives 1.03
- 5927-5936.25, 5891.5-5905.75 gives 1.06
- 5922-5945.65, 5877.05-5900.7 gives 1.08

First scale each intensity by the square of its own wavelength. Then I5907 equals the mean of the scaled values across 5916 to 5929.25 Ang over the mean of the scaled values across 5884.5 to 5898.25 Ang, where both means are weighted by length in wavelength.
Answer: 1.15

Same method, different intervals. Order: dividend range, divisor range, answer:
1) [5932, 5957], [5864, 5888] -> 1.05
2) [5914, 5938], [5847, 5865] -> 1.06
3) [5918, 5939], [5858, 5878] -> 1.05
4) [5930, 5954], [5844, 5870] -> 1.04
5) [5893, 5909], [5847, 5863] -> 0.99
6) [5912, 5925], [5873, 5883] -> 1.07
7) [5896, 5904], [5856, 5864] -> 1.01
